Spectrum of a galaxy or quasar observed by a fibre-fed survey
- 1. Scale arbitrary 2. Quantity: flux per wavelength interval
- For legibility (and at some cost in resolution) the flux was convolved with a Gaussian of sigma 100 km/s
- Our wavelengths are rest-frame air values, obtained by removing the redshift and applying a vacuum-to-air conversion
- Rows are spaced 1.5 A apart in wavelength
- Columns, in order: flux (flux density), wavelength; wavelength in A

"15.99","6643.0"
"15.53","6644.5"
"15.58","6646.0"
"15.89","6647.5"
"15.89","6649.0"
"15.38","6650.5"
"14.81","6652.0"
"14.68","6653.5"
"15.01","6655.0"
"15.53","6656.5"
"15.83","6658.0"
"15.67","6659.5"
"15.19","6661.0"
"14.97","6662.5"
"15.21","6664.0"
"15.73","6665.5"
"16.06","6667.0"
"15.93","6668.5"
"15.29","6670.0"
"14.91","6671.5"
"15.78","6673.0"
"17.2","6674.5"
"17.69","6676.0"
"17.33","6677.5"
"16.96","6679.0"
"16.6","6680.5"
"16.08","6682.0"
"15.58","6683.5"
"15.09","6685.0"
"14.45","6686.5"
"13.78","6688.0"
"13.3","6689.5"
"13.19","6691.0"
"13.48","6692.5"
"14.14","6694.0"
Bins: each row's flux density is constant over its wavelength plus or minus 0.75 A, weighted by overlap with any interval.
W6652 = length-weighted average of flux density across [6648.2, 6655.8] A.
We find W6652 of 15.2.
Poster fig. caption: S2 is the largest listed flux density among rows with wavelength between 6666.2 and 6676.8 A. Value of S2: 17.69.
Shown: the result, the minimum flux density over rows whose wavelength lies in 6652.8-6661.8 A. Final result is 14.68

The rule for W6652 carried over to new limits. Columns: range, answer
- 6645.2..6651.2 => 15.7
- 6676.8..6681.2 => 17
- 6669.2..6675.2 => 15.8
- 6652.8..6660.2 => 15.3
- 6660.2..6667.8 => 15.4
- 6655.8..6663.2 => 15.4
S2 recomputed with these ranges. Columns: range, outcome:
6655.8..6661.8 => 15.83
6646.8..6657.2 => 15.89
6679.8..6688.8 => 16.6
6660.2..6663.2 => 15.19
